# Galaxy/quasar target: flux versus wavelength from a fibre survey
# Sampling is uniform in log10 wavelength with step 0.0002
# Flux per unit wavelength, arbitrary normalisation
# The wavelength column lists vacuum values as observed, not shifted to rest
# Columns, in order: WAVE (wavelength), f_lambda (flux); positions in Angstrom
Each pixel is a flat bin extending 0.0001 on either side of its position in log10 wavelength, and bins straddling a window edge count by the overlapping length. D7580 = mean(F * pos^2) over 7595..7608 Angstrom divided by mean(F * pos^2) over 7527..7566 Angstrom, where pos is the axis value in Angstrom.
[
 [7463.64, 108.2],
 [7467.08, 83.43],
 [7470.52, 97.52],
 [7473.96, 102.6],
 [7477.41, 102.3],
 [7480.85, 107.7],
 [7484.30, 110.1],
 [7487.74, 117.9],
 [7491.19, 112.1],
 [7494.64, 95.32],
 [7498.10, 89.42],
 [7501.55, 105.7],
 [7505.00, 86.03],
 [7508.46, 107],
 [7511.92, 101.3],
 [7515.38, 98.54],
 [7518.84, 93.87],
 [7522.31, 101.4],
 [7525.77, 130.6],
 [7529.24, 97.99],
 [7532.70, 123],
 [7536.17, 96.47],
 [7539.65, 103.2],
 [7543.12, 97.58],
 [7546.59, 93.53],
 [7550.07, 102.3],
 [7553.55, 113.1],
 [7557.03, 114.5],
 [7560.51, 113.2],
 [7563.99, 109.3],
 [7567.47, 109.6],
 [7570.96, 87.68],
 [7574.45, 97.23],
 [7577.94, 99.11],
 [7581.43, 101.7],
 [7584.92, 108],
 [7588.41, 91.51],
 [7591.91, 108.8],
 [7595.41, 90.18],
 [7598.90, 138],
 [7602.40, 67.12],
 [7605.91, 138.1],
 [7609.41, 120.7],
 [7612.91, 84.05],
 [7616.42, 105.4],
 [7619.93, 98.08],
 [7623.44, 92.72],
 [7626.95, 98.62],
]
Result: 1.06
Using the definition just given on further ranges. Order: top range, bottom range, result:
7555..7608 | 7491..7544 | 1.05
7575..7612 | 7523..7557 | 1.00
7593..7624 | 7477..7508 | 1.04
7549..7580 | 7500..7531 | 1.04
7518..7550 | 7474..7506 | 1.02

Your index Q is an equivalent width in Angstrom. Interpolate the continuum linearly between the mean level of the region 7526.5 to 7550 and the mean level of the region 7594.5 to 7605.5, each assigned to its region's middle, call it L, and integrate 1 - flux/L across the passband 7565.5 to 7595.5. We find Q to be 1.1 Angstrom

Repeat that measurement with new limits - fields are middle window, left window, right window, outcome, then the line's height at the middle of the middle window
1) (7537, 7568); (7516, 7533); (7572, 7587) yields -0.56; 104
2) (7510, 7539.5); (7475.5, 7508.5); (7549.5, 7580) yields -0.35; 104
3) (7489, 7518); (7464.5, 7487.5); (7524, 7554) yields 1.19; 104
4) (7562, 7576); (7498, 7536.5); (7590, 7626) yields 0.35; 104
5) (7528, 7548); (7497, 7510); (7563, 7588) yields -0.63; 99.1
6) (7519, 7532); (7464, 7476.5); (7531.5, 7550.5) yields -1.06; 101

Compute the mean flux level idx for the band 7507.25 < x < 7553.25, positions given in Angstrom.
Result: 104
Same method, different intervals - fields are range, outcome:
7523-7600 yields 105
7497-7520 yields 97.7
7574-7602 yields 103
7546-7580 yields 104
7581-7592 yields 102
